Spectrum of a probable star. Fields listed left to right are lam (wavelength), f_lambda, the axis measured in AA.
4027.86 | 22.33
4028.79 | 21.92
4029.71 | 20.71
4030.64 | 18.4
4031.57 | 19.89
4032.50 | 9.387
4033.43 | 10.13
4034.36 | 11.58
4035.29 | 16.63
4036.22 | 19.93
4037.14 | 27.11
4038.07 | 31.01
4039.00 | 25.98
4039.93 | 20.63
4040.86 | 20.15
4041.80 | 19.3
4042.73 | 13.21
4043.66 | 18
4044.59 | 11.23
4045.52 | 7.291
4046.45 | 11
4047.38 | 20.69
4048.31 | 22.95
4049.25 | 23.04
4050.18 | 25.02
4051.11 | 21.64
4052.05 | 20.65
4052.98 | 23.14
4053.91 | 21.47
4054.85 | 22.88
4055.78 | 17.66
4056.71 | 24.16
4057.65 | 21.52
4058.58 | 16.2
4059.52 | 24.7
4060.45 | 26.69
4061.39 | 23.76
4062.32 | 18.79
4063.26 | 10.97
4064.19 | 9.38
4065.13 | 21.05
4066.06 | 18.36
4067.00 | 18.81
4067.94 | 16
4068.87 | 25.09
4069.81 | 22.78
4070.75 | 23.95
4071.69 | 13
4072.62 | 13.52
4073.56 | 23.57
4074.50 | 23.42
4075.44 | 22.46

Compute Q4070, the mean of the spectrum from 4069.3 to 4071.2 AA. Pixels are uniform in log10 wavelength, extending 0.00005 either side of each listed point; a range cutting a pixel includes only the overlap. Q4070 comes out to 23.3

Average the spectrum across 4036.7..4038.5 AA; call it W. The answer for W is 29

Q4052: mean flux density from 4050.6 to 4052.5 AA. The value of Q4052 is 21.2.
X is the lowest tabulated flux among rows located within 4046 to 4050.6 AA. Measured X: 11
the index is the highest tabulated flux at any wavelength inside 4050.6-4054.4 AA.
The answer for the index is 23.14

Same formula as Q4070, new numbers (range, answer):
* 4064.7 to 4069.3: 19.8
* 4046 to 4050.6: 20.5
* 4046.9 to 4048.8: 21.7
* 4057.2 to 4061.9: 22.6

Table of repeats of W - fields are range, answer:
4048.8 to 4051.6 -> 23.2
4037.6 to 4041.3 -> 24.5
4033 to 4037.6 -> 17.1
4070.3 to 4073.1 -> 16.8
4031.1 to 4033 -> 14.5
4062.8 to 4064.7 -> 10.4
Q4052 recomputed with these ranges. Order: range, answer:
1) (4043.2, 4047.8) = 13.6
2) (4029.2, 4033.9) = 15.8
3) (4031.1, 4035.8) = 13.6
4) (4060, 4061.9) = 25.1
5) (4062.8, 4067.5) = 15.7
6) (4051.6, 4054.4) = 21.8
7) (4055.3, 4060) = 20.9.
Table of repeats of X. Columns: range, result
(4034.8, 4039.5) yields 16.63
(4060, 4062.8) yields 18.79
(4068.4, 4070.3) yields 22.78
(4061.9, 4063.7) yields 10.97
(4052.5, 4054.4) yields 21.47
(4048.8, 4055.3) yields 20.65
